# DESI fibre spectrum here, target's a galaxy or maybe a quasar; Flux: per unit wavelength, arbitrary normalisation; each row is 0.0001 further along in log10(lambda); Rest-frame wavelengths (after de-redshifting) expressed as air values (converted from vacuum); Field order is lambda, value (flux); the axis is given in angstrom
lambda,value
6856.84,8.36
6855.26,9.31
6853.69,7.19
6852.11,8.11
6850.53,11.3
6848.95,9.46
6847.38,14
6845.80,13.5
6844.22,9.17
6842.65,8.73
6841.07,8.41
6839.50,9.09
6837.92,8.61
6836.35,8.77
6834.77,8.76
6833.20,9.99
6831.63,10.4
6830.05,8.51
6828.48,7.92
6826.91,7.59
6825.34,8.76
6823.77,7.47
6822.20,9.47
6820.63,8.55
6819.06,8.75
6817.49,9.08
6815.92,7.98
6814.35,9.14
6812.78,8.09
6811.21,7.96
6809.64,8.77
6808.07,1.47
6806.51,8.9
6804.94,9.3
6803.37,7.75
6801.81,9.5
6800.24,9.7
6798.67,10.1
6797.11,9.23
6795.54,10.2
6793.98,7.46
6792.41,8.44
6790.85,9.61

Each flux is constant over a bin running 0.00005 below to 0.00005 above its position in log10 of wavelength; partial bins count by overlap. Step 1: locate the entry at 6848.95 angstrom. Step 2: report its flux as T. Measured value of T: 9.46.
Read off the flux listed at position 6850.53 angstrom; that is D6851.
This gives 11.3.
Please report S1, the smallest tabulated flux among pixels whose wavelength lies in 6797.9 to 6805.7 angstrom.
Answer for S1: 7.75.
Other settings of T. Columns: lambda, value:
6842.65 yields 8.73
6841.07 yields 8.41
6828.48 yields 7.92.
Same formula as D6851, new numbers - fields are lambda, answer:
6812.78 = 8.09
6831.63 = 10.4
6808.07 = 1.47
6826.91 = 7.59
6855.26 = 9.31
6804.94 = 9.3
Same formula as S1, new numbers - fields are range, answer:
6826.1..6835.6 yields 7.59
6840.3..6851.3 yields 8.41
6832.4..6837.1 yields 8.76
